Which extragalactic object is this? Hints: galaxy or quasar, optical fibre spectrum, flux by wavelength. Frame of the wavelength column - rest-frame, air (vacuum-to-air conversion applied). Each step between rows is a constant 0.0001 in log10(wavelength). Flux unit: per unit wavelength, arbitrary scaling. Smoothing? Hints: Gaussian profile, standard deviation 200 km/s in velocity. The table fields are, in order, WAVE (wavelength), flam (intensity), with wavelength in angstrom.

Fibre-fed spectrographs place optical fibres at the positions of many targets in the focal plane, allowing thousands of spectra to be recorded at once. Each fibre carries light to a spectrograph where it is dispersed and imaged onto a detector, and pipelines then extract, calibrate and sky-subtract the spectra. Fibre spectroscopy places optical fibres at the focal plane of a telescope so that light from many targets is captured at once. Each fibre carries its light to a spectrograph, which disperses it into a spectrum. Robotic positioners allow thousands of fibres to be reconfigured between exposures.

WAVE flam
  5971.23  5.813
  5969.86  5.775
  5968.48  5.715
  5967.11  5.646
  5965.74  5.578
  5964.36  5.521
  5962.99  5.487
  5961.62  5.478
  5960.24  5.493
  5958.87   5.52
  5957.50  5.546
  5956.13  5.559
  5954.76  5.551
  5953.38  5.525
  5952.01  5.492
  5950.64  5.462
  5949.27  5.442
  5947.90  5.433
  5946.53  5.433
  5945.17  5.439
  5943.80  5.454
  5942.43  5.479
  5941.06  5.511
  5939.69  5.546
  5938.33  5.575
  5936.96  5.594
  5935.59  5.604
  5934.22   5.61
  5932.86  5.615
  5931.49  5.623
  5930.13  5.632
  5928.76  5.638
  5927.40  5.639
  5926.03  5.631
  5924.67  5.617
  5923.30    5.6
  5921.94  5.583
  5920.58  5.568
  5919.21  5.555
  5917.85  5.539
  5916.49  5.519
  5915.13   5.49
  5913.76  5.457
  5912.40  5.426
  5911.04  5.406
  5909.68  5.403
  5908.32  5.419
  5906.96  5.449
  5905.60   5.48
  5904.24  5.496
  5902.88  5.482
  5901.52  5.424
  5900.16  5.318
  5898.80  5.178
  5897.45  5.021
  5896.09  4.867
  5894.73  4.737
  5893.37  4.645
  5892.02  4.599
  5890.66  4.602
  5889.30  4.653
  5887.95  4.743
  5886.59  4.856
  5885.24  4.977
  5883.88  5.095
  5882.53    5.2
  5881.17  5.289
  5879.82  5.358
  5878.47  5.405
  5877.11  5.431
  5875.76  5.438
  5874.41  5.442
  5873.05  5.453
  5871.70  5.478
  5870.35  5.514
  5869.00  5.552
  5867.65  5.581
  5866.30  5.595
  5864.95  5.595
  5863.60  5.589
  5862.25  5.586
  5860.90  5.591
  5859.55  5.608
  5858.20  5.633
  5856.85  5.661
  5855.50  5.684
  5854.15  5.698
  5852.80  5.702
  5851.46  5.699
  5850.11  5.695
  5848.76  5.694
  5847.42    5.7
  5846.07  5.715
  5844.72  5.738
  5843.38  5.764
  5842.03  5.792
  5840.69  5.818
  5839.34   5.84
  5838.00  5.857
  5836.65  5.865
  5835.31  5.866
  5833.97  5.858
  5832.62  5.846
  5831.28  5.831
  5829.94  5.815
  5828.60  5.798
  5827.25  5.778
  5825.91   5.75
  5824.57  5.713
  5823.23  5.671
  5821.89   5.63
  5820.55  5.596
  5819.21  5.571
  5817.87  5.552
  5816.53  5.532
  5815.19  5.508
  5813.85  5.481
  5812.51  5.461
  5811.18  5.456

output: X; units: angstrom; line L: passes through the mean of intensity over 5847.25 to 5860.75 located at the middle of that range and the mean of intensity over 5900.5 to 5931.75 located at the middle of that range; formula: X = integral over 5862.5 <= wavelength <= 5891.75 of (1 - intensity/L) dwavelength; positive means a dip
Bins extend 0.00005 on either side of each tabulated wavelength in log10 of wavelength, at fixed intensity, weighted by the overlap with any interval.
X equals 1.8 angstrom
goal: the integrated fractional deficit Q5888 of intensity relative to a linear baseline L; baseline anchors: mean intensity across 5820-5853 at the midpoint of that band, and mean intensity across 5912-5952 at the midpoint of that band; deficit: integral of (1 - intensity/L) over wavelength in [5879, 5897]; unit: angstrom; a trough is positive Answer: 2.38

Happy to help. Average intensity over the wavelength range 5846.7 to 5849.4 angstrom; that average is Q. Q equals 5.7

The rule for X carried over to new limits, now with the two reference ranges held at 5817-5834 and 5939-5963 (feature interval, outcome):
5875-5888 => 1.0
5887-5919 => 2.2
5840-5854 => -0.1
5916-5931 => -0.1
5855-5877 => 0.3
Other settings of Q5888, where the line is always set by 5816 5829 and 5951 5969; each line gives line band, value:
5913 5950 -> 0.1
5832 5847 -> -0.5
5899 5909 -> 0.3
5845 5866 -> -0.1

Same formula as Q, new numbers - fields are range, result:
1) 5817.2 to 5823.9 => 5.61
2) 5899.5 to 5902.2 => 5.37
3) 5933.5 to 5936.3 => 5.61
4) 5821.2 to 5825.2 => 5.67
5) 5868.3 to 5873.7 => 5.51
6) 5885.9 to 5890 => 4.75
